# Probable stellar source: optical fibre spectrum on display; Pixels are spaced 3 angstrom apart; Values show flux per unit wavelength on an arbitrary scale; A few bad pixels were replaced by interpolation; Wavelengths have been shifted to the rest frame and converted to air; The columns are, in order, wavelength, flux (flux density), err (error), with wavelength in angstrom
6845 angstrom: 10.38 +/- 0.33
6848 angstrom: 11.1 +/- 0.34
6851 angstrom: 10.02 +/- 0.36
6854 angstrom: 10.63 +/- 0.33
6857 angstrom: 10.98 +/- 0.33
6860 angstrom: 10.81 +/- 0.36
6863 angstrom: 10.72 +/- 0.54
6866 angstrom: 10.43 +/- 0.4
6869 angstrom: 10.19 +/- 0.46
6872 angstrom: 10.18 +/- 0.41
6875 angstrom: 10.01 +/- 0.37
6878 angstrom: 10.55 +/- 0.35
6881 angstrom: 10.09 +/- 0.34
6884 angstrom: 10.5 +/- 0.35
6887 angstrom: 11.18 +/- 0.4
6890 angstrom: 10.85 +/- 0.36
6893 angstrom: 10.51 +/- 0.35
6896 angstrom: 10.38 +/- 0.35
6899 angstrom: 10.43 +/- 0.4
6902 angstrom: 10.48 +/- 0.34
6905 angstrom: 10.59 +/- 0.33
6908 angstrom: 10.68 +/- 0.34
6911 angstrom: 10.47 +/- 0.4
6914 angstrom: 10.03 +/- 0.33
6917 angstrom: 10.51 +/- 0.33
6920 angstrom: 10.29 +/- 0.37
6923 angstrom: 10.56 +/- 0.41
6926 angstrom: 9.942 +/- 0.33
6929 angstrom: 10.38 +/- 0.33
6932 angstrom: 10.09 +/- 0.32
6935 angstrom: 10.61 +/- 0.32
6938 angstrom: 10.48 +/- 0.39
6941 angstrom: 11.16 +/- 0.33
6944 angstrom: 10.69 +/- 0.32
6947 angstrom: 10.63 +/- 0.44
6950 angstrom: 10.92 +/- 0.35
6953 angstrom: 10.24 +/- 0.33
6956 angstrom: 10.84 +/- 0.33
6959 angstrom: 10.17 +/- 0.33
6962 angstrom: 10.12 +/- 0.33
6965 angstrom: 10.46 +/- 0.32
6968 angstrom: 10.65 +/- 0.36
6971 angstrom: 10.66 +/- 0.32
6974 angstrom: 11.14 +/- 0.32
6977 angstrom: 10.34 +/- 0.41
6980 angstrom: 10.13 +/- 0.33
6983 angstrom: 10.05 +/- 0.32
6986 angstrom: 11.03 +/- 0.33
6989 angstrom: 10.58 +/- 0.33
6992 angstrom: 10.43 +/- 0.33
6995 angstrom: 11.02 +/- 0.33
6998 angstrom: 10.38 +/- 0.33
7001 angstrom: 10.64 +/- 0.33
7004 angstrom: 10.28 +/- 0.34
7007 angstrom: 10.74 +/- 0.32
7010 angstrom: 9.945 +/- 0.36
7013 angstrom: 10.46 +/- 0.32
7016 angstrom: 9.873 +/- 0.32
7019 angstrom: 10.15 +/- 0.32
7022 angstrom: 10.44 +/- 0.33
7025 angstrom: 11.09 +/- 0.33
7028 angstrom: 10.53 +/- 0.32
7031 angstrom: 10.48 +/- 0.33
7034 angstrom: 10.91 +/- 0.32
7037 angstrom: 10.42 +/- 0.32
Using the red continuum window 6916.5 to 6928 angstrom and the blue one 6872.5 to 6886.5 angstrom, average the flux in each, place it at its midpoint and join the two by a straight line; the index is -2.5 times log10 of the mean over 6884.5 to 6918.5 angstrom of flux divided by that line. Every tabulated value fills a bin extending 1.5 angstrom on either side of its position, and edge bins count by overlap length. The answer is -0.024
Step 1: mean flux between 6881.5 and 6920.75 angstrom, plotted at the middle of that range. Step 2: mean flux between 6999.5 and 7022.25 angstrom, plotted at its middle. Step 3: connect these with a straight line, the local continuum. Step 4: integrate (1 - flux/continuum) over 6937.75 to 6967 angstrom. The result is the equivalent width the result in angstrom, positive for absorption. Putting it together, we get -0.4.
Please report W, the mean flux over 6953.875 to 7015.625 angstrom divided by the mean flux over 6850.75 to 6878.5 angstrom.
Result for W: 1.00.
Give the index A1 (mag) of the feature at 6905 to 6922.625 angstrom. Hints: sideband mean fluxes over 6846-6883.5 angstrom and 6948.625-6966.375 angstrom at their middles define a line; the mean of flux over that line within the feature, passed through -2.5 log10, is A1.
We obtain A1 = 0.00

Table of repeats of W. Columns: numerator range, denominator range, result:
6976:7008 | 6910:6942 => 1.01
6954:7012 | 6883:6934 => 1.00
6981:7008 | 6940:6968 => 1.00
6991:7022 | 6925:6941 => 1.00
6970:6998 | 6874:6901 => 1.01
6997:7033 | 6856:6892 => 0.99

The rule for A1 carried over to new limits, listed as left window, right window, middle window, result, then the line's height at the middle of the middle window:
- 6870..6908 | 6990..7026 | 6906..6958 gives 0.00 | 10.5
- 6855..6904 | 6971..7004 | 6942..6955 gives -0.01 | 10.5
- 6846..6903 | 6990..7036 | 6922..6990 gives 0.00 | 10.5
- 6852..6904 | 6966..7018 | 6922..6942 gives 0.01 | 10.5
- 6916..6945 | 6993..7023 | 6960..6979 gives -0.01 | 10.4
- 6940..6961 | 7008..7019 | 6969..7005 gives -0.02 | 10.3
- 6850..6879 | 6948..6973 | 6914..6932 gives 0.02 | 10.5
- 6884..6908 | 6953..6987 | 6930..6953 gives -0.01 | 10.5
